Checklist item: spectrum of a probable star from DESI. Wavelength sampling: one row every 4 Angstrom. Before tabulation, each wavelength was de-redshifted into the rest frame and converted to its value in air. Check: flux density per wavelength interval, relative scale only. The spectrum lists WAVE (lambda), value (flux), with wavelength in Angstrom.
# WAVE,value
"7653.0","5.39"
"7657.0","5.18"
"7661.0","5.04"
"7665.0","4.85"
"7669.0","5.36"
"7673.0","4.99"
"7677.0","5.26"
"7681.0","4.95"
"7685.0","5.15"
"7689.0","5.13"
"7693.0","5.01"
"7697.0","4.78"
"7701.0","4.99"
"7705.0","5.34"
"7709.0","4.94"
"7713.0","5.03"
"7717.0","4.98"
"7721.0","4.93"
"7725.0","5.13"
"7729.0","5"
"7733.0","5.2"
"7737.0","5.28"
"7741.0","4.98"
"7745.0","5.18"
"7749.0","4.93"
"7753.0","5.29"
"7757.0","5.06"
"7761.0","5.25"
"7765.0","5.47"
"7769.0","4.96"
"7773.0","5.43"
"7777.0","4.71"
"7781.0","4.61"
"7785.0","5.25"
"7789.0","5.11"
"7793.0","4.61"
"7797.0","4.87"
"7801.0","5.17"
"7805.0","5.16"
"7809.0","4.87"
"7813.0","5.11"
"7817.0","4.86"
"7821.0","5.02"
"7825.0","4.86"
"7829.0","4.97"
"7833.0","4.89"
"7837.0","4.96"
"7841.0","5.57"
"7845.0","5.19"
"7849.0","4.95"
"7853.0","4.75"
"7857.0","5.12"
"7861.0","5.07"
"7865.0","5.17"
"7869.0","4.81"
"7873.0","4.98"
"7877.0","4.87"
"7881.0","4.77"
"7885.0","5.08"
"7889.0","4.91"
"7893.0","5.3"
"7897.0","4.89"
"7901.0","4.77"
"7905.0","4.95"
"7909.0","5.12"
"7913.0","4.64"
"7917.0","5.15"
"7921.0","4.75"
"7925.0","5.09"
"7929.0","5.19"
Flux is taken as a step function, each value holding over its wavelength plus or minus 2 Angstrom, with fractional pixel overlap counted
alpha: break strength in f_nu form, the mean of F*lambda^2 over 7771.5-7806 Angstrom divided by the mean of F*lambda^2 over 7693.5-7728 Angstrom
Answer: 1.0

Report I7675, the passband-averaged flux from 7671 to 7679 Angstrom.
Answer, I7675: 5.12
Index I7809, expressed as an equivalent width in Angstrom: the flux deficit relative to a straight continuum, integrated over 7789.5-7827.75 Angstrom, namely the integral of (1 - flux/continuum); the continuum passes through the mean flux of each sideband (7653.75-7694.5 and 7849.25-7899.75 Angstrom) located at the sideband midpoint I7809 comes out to 0.5 Angstrom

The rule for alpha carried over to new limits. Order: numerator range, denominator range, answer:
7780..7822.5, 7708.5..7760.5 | 1.00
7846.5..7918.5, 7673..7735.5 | 1.03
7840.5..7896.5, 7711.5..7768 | 1.01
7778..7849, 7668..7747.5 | 1.01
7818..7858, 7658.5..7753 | 1.03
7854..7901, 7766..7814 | 1.02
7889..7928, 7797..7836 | 1.02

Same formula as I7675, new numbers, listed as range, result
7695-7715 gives 5.02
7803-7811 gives 5.02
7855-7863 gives 5.1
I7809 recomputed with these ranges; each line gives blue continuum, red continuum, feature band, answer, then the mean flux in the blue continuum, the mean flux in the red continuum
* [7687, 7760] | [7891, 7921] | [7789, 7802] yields 0.3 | 5.07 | 4.96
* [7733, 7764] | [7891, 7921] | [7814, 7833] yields 0.5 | 5.15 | 4.96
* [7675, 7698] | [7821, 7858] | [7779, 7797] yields 0.5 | 5.06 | 5.03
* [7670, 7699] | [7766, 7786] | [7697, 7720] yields 0.0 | 5.05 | 5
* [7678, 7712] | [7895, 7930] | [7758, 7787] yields -0.5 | 5.04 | 4.94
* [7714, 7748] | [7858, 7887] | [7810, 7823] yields 0.1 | 5.08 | 4.97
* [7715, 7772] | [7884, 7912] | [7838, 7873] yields -0.3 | 5.12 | 4.99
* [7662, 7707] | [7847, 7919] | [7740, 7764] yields -0.5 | 5.07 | 4.96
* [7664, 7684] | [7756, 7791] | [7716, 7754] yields 0.1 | 5.1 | 5.1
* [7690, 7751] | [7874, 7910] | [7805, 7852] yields -0.3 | 5.05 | 4.96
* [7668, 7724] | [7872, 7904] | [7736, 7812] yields -0.7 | 5.06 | 4.95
